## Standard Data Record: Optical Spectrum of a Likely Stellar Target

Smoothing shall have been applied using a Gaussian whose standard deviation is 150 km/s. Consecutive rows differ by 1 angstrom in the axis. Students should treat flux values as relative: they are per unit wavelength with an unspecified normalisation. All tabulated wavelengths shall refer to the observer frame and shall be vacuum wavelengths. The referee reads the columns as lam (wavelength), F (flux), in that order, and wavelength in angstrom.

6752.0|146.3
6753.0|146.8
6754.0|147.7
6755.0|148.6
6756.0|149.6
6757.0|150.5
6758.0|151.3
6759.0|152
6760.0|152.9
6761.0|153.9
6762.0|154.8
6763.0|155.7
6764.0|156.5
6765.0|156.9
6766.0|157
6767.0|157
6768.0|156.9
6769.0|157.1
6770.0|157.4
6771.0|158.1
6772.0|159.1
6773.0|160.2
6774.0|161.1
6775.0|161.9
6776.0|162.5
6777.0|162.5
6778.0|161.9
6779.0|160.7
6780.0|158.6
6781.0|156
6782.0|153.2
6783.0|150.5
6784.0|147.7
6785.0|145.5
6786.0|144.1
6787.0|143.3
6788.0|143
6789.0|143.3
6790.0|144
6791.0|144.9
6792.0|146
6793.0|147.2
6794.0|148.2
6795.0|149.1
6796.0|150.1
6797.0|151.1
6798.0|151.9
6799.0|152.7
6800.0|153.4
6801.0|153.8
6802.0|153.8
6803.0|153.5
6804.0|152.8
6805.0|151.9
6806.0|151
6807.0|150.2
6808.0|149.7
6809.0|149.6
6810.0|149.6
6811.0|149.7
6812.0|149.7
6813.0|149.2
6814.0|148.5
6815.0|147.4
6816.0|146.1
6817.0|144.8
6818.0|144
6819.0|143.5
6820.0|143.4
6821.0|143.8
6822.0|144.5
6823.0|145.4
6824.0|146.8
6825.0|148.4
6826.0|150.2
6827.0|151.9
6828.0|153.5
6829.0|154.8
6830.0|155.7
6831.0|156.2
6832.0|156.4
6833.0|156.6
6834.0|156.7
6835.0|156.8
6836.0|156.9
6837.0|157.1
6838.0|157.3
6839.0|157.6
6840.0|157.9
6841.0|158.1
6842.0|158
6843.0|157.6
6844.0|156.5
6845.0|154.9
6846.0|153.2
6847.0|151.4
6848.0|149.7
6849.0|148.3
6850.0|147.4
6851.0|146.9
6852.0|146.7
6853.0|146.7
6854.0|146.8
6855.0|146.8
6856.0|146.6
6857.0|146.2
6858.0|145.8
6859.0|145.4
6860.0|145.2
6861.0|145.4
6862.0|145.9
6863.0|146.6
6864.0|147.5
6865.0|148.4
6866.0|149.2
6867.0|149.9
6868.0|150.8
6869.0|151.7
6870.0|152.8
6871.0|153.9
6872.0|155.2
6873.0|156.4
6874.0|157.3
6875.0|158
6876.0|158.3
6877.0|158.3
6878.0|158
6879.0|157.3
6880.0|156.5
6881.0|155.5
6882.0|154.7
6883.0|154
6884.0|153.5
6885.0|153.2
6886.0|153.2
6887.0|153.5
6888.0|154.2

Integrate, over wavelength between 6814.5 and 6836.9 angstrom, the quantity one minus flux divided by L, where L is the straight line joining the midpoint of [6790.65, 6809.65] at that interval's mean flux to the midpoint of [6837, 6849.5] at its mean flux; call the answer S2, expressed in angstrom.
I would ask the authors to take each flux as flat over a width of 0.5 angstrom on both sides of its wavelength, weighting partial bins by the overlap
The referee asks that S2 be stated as 0.4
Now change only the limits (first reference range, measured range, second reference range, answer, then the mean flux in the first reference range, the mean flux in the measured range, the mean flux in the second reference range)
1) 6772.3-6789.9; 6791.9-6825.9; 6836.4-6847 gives 1.3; 154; 149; 157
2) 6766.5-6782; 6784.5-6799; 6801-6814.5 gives 0.8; 159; 147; 151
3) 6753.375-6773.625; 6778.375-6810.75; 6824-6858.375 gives 0.8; 155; 150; 153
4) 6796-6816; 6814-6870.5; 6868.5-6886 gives 1.1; 151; 150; 155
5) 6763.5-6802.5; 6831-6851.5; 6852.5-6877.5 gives -0.5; 153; 155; 150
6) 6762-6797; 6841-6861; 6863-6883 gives 0.6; 153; 150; 154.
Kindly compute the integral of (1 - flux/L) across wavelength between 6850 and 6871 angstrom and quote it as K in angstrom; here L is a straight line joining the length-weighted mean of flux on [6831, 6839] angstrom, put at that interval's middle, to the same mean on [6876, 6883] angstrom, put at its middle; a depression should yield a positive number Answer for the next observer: 1.2 angstrom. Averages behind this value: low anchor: 157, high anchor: 157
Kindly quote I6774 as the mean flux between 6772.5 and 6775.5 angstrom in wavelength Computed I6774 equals 161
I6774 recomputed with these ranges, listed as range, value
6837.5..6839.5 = 157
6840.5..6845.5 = 157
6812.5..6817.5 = 147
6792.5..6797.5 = 149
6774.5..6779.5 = 162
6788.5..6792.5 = 145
